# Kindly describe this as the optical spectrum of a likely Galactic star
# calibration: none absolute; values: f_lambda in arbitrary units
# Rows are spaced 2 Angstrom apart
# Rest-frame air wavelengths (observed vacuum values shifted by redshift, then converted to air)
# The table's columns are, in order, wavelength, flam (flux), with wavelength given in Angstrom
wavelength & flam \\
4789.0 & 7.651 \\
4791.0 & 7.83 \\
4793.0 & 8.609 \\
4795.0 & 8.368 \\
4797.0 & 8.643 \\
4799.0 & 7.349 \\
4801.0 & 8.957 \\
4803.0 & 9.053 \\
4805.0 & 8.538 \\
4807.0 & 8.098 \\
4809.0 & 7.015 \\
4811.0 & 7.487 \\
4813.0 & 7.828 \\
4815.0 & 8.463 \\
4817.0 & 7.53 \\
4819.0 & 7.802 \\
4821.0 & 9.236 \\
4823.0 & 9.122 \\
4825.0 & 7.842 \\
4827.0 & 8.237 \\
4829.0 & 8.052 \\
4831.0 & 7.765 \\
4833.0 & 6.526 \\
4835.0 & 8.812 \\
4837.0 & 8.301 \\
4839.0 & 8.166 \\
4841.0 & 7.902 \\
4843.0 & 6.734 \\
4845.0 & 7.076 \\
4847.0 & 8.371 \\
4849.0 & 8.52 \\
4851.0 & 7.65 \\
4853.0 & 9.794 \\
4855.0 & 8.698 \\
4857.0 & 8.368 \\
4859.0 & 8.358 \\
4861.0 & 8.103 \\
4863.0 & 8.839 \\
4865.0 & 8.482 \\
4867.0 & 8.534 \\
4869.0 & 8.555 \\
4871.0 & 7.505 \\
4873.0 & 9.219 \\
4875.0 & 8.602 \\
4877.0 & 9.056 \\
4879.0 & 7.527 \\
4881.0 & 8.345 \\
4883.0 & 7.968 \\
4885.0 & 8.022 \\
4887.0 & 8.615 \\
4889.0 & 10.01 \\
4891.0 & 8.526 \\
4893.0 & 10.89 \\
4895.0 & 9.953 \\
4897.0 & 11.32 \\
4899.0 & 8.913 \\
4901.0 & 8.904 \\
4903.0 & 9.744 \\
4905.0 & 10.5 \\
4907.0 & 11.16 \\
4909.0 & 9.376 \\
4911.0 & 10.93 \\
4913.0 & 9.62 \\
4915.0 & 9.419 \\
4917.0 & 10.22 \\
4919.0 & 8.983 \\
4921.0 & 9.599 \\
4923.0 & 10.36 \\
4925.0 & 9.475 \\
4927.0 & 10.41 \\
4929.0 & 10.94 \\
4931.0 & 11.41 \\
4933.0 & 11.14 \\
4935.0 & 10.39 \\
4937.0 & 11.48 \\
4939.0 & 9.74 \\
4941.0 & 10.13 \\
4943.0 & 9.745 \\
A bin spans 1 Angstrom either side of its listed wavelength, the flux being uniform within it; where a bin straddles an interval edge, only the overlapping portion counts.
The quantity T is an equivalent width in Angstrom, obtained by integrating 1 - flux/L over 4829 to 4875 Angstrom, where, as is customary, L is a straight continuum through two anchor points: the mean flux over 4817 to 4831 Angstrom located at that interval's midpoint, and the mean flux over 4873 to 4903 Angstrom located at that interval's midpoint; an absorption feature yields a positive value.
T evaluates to 2.3 Angstrom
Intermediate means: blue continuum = 8.28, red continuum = 9.08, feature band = 8.2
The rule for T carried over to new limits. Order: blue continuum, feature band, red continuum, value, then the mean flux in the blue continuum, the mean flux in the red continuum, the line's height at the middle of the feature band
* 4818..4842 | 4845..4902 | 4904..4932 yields 2.5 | 8.15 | 10.2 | 9.15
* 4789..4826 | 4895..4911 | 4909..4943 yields -0.3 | 8.19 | 10.2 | 9.83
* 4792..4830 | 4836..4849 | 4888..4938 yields 1.5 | 8.22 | 10.1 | 8.82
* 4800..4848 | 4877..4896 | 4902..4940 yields 1.2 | 8.04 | 10.3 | 9.47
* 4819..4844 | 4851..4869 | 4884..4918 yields 0.3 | 8.05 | 9.77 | 8.75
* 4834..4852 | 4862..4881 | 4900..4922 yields 0.6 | 7.95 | 9.86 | 8.75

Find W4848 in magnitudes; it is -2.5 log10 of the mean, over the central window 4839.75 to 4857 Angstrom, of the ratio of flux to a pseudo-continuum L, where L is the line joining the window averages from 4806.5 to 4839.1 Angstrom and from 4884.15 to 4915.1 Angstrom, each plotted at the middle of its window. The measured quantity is 0.064 mag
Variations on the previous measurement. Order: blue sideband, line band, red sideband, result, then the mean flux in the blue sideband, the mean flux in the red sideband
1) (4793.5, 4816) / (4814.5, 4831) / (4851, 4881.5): 0.00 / 8.17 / 8.51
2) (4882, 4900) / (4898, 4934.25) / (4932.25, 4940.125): 0.00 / 9.36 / 10.7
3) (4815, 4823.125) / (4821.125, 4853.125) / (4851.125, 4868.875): 0.06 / 8.35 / 8.59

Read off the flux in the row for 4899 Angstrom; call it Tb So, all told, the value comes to 8.913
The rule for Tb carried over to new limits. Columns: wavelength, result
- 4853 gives 9.794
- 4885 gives 8.022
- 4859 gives 8.358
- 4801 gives 8.957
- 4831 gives 7.765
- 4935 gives 10.39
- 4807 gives 8.098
